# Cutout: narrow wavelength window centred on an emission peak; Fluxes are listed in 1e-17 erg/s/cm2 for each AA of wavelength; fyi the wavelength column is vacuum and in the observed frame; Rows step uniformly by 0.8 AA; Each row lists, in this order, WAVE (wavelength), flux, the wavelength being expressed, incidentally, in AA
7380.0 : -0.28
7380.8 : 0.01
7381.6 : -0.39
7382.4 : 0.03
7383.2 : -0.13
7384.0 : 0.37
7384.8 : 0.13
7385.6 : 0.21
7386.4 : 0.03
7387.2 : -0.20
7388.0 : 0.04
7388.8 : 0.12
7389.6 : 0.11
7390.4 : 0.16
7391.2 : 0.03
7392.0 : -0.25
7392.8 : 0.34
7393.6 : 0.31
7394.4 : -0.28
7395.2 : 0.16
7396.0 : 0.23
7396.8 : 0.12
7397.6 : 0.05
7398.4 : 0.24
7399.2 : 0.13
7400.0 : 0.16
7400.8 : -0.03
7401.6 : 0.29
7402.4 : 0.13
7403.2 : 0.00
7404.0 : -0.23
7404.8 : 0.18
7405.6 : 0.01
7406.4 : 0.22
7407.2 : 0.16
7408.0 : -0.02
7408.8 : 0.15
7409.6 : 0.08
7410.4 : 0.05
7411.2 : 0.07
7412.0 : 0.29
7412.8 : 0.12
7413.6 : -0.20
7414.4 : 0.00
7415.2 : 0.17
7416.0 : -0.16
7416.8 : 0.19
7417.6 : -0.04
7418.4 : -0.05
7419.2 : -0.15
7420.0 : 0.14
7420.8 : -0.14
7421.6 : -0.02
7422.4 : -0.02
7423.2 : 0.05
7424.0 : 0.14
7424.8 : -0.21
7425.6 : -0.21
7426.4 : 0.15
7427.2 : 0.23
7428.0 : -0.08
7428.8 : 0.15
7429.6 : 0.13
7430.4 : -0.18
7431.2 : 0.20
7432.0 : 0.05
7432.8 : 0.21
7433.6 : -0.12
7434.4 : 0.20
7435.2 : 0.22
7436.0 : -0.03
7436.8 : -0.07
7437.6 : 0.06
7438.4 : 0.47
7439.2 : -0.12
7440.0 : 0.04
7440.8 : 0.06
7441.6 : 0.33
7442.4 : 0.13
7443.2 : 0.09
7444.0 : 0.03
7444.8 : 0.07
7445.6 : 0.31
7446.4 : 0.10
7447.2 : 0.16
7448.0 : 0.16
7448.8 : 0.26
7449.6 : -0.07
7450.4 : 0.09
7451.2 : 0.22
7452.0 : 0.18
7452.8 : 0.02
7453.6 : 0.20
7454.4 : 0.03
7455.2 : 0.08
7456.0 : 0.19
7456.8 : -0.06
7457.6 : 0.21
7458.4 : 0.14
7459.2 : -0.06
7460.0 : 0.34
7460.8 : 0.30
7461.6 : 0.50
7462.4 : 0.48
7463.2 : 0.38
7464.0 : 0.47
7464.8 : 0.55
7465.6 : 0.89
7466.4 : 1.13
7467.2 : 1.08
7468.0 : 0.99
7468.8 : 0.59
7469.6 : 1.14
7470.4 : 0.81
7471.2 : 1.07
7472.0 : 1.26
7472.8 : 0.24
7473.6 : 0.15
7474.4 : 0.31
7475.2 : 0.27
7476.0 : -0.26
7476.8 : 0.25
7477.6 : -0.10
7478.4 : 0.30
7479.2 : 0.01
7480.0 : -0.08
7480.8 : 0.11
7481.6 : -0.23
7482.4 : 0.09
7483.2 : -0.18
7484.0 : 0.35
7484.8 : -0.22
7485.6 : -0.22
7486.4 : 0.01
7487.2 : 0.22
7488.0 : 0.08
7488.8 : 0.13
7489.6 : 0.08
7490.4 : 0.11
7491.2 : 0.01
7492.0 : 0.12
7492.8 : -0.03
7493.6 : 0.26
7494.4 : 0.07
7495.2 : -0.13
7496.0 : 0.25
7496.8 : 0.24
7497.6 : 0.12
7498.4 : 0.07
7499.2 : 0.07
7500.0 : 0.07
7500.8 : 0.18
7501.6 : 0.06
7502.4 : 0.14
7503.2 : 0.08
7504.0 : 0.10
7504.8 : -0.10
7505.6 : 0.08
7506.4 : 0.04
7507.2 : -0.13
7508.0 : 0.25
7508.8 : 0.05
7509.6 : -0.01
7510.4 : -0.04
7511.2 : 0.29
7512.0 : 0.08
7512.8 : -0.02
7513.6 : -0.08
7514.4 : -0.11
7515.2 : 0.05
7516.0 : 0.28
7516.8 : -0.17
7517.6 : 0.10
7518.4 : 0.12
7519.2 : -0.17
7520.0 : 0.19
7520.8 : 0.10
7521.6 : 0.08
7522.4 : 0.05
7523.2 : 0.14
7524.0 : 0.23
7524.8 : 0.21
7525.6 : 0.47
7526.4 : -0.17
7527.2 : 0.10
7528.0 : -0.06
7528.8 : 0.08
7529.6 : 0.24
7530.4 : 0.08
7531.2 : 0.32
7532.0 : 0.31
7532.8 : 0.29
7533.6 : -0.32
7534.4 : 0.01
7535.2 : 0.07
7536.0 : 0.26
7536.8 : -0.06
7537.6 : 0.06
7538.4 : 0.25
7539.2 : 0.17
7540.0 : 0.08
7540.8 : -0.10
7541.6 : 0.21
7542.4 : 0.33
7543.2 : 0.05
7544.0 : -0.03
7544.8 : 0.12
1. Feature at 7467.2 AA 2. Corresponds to [O II] 3727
